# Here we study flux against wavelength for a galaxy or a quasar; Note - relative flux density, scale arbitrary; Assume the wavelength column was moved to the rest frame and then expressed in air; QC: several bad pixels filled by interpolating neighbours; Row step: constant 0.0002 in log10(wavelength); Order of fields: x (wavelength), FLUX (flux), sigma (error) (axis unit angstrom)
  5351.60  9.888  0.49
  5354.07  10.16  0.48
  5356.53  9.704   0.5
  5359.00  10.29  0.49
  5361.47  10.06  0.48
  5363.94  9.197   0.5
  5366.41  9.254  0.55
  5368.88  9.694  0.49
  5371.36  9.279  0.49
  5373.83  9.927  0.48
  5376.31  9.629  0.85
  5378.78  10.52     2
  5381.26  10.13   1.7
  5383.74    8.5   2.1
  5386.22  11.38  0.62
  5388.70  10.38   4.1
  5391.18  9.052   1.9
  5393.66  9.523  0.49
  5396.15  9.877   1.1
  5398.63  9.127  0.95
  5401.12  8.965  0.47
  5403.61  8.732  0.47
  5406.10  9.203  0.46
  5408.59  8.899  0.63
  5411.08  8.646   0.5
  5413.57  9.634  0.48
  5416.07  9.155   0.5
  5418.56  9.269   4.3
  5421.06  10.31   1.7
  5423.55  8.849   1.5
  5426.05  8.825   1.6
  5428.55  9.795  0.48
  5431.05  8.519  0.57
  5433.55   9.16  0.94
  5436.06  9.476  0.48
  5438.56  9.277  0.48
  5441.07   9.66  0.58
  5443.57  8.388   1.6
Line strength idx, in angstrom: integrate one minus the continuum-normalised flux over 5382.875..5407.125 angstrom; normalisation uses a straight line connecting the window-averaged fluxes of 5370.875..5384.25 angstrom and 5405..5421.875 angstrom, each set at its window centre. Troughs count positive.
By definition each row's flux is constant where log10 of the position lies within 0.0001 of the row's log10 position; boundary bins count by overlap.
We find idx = 0.1 angstrom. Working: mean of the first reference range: 9.75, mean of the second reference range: 9.28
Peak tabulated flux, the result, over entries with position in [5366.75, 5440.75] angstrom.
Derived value 11.38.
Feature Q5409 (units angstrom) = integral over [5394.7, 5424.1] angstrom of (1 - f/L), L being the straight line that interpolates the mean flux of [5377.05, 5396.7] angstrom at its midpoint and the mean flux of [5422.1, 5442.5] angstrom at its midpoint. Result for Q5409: 1.0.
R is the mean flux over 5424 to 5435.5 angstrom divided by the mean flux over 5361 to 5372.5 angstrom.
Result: 1.0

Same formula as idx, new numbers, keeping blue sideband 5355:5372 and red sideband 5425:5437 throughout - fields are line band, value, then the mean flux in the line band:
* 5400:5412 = 0.6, 8.89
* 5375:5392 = -0.8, 9.96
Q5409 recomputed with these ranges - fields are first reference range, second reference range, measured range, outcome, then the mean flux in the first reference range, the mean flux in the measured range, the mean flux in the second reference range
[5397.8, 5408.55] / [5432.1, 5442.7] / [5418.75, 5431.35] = -0.1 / 8.98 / 9.32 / 9.34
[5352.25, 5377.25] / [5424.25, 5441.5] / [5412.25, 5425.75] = -0.1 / 9.72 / 9.4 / 9.21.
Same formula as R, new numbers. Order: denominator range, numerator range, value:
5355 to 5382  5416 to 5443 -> 0.95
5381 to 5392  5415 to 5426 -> 0.94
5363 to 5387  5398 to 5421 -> 0.94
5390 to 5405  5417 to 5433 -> 1.01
